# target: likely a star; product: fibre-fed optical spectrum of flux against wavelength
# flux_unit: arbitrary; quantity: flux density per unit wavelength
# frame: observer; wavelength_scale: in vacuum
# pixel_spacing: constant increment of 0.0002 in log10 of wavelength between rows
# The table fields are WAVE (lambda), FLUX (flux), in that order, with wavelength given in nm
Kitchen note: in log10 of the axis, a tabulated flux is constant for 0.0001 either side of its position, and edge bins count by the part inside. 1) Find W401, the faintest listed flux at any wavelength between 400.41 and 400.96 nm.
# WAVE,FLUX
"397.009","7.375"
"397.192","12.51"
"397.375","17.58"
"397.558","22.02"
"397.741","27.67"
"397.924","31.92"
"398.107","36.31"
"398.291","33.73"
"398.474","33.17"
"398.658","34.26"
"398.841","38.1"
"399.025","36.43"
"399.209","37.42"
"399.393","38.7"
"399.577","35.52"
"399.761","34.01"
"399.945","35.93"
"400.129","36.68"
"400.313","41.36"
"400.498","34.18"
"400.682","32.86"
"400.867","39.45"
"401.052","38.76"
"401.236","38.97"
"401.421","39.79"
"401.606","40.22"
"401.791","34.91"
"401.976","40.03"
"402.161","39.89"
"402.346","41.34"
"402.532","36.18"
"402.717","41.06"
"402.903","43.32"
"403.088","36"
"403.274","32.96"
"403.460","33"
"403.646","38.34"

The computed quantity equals 32.86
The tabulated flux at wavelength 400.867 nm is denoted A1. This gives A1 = 39.45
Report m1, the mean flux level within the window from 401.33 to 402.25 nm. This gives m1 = 39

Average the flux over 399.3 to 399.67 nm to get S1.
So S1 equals 37.1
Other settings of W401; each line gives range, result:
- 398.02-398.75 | 33.17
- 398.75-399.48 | 36.43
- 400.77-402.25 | 34.91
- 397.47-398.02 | 22.02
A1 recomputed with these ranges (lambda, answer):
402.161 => 39.89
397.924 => 31.92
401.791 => 34.91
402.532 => 36.18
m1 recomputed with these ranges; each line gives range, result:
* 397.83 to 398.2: 34.1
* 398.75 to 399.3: 37.3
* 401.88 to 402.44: 40.4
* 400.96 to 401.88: 38.6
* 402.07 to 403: 40.3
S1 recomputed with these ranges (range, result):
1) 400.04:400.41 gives 39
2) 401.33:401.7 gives 40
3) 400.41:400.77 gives 33.6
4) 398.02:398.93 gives 35.1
